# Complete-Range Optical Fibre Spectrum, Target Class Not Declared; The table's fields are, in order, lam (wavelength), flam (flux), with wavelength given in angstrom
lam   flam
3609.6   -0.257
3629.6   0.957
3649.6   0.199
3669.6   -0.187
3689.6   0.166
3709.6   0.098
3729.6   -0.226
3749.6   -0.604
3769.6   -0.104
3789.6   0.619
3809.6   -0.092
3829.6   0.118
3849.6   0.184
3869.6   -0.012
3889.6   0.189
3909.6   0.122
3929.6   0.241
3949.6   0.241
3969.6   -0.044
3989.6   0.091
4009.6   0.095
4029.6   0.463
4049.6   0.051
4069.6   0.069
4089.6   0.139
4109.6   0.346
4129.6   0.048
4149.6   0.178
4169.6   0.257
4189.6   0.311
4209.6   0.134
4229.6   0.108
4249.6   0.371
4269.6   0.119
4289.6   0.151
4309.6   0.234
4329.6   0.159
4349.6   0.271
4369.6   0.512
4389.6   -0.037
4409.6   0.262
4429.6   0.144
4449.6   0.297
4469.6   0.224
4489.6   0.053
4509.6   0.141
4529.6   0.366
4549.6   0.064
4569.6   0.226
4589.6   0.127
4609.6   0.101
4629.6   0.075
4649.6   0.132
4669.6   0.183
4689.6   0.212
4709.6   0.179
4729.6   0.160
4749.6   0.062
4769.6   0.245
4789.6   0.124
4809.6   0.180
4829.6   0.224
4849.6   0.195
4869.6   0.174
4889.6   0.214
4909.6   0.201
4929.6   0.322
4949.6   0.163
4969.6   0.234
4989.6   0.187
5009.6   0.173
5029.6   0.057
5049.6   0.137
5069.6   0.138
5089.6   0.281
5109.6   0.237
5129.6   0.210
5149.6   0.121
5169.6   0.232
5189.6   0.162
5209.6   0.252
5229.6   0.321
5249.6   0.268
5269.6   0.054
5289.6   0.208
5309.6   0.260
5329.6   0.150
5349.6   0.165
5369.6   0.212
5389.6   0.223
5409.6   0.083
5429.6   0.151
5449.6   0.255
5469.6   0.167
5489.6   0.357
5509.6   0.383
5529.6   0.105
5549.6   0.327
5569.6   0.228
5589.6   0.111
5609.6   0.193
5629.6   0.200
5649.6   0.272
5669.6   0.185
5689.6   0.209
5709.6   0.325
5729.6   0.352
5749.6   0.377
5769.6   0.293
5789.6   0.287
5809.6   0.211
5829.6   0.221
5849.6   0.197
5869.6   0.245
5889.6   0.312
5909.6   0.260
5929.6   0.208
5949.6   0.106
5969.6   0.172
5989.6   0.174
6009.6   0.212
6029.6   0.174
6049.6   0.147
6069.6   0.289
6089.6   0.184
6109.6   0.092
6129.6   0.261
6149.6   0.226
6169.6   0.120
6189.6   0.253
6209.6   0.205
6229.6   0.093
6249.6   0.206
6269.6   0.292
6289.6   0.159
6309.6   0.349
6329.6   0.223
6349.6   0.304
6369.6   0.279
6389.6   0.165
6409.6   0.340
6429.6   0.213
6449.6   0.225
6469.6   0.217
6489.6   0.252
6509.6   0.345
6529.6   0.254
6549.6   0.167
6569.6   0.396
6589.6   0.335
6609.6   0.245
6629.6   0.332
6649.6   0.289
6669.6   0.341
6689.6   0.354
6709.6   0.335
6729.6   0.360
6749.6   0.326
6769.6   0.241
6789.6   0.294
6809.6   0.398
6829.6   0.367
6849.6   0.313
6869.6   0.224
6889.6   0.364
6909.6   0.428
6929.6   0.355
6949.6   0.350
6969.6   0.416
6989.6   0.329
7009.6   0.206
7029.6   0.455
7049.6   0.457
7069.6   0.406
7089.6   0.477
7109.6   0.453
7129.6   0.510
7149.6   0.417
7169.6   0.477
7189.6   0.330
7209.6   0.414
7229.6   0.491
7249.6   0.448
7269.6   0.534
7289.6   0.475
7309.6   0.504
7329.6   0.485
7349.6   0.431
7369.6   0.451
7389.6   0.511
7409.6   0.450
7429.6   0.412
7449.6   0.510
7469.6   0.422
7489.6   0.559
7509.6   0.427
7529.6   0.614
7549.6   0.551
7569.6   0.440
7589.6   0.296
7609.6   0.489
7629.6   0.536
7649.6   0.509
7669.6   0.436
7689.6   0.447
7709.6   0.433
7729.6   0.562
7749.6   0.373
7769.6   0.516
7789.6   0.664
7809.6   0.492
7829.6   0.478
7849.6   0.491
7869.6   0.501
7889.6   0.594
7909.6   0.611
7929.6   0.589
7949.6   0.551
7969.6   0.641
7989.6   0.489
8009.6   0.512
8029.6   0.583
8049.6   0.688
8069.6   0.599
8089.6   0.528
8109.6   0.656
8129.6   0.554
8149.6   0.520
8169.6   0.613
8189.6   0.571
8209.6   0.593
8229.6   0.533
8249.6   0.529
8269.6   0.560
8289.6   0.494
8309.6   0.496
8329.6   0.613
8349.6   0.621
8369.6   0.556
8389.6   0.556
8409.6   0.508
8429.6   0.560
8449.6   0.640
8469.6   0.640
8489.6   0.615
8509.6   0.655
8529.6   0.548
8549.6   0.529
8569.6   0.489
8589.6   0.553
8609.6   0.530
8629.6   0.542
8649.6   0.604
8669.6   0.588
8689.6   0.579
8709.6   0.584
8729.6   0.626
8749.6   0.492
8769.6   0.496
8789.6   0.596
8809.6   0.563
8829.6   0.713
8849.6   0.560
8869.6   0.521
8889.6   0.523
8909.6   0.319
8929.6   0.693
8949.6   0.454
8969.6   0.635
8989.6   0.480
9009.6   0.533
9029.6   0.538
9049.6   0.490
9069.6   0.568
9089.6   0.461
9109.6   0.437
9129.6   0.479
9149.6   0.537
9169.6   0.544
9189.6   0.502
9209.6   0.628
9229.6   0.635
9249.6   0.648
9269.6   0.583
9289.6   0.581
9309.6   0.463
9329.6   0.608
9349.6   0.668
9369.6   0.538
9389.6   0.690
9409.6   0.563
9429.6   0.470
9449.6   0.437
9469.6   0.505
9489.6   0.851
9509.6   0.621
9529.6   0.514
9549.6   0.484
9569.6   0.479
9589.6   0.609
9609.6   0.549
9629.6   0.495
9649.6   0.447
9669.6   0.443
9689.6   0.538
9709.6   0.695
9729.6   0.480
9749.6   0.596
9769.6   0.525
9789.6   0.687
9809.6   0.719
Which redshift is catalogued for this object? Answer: 0.765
